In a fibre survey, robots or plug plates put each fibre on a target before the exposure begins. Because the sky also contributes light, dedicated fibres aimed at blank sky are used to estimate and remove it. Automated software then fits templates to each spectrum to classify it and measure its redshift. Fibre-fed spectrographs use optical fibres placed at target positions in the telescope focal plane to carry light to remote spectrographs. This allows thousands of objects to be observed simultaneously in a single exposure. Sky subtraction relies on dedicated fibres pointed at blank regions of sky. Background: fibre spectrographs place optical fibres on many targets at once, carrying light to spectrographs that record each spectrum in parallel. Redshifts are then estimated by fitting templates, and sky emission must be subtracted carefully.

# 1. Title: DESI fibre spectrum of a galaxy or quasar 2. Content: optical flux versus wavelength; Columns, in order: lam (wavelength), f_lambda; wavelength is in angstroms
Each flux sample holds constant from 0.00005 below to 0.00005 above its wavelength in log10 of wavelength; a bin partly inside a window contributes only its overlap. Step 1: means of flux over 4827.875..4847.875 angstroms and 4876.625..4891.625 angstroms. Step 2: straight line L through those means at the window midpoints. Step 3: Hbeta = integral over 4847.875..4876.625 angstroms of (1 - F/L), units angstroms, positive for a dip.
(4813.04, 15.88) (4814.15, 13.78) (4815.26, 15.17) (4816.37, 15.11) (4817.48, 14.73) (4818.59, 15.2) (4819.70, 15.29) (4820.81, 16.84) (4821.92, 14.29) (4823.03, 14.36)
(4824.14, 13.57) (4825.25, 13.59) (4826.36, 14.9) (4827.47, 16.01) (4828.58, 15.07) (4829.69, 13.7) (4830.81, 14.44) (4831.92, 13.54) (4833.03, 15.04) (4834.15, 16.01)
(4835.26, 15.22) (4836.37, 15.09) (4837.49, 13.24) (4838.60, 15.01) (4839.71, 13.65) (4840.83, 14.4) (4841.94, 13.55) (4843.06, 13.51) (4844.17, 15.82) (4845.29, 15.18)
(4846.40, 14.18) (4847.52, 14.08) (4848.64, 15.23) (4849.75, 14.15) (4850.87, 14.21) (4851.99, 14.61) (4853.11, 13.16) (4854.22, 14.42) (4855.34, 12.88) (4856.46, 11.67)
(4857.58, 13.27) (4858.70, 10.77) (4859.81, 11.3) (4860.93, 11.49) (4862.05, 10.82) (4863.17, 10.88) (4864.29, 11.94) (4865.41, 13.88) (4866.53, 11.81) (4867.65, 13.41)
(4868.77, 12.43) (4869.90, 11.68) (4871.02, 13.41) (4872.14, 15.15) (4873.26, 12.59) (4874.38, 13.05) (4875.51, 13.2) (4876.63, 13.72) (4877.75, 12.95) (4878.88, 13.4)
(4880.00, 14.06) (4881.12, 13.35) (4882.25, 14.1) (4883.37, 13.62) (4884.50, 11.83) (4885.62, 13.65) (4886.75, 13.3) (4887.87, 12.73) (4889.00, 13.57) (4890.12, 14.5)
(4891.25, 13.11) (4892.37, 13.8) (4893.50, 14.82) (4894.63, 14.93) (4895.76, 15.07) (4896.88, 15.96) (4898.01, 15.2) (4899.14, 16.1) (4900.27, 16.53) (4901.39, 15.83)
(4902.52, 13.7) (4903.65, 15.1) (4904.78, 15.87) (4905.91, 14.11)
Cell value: 2.2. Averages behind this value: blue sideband 14.5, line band 12.9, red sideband 13.4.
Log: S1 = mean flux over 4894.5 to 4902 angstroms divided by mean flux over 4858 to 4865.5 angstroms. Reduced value 1.4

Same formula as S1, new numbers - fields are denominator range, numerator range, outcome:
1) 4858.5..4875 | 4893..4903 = 1.25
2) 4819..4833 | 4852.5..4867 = 0.83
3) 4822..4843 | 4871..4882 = 0.94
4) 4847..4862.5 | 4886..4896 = 1.07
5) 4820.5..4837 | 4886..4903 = 0.99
